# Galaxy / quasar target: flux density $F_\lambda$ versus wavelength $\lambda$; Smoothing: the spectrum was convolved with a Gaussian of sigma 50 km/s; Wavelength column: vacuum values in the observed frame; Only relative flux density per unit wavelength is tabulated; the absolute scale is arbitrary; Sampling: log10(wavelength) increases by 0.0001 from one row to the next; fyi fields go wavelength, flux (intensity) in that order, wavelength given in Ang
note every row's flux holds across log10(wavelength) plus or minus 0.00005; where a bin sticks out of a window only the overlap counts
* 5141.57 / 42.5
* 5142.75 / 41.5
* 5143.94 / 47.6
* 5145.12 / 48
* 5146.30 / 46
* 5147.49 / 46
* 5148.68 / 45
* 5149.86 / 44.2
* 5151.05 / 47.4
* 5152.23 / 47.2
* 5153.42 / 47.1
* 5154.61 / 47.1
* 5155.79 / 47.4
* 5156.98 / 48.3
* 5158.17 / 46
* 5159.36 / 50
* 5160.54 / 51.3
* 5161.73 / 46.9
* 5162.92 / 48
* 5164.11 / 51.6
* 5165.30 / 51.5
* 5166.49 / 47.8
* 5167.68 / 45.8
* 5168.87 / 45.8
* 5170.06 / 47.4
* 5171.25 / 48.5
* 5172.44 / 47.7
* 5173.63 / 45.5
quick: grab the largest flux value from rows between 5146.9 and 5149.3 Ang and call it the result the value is 46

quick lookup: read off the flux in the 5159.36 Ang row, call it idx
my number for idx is 50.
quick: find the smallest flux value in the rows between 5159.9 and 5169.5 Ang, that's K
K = 45.8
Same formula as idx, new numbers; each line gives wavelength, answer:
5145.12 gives 48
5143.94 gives 47.6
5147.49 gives 46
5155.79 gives 47.4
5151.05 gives 47.4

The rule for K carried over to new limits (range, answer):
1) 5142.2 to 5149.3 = 41.5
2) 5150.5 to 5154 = 47.1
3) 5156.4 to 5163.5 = 46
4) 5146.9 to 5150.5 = 44.2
